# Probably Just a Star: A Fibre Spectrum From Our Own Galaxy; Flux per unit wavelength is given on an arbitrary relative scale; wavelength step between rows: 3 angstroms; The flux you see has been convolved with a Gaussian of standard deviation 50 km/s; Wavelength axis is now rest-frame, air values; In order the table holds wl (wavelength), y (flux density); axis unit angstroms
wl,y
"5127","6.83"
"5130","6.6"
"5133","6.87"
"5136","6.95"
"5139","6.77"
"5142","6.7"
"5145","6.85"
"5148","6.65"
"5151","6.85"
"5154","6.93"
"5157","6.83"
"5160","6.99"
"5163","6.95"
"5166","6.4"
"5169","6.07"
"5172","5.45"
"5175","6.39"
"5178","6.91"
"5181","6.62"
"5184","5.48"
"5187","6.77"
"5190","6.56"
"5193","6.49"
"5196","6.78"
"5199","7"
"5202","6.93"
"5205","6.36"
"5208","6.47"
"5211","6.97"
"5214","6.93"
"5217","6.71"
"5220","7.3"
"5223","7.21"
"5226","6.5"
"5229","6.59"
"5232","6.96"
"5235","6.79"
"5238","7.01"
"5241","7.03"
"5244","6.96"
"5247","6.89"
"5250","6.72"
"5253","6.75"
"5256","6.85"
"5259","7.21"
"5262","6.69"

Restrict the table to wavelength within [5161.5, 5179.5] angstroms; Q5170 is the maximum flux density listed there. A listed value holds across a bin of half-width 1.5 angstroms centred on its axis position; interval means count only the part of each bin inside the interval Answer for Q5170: 6.95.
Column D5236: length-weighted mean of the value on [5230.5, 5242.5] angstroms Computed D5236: 6.95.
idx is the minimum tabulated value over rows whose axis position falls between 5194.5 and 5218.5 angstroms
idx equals 6.36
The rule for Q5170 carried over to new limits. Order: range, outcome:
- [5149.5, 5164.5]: 6.99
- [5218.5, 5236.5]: 7.3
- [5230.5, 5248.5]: 7.03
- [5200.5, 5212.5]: 6.97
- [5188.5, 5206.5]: 7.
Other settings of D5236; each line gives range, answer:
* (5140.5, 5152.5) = 6.76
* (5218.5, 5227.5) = 7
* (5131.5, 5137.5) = 6.91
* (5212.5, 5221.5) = 6.98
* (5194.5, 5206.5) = 6.77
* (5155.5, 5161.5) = 6.91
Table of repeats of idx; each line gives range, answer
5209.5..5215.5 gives 6.93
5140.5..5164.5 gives 6.65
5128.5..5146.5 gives 6.6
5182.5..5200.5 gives 5.48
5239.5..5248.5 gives 6.89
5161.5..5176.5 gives 5.45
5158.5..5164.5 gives 6.95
